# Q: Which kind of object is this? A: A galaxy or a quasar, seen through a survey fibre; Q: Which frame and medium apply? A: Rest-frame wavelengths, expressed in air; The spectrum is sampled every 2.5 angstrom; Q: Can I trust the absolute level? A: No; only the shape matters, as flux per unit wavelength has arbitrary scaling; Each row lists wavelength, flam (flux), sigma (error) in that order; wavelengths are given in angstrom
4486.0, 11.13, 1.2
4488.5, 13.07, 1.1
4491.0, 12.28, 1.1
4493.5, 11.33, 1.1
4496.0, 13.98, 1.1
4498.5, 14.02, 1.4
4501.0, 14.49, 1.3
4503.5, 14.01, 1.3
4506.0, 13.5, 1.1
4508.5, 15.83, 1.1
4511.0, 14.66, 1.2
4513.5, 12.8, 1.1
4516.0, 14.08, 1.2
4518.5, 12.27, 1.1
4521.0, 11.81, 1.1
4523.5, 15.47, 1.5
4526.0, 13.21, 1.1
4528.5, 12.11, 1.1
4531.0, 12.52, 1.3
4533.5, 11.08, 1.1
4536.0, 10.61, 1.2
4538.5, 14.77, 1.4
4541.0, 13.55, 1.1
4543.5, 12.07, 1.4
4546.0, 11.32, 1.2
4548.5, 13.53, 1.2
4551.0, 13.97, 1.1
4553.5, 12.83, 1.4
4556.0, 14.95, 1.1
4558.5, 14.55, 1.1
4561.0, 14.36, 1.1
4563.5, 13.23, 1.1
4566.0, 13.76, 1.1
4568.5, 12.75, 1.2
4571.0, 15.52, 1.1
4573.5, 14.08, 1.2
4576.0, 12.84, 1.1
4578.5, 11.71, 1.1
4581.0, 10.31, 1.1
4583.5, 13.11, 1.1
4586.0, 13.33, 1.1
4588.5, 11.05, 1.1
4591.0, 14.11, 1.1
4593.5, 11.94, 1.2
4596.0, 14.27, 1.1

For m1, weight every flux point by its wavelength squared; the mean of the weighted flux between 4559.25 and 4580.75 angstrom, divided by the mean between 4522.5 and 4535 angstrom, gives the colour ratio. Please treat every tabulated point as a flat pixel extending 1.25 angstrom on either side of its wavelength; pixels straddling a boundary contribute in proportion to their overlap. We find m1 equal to 1.1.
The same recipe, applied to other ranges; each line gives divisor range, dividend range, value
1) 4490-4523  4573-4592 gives 0.95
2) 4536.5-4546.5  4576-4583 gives 0.91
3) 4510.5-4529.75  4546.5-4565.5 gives 1.06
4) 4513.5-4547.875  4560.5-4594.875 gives 1.04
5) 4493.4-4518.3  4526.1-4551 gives 0.91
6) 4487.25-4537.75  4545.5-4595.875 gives 1.03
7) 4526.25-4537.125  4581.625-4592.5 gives 1.11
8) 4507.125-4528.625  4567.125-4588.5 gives 0.97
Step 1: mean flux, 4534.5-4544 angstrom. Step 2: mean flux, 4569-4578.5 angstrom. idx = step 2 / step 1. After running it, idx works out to 1.1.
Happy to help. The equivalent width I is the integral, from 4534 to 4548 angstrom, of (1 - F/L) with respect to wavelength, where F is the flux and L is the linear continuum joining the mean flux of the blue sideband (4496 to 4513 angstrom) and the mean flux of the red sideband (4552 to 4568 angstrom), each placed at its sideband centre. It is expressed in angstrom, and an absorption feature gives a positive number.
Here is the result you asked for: 1.58 angstrom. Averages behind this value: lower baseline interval 14.3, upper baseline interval 13.9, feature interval 12.4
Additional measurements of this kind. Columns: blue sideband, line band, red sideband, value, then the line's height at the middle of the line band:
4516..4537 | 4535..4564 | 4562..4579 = -0.68 angstrom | 13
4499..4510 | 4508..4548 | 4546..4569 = 3.22 angstrom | 14.1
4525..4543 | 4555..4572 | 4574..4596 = -2.23 angstrom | 12.5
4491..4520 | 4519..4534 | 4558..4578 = 1.02 angstrom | 13.7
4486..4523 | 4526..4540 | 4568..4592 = 0.92 angstrom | 13.2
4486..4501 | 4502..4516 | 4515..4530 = -1.21 angstrom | 13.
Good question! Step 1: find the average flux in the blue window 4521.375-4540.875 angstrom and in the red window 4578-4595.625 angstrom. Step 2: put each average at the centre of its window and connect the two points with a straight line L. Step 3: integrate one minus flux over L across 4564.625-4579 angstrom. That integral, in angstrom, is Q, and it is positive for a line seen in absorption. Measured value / -1.2 angstrom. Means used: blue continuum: 12.8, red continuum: 12.3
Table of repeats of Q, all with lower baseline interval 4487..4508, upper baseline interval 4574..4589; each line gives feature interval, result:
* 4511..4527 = -0.4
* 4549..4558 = -1.0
